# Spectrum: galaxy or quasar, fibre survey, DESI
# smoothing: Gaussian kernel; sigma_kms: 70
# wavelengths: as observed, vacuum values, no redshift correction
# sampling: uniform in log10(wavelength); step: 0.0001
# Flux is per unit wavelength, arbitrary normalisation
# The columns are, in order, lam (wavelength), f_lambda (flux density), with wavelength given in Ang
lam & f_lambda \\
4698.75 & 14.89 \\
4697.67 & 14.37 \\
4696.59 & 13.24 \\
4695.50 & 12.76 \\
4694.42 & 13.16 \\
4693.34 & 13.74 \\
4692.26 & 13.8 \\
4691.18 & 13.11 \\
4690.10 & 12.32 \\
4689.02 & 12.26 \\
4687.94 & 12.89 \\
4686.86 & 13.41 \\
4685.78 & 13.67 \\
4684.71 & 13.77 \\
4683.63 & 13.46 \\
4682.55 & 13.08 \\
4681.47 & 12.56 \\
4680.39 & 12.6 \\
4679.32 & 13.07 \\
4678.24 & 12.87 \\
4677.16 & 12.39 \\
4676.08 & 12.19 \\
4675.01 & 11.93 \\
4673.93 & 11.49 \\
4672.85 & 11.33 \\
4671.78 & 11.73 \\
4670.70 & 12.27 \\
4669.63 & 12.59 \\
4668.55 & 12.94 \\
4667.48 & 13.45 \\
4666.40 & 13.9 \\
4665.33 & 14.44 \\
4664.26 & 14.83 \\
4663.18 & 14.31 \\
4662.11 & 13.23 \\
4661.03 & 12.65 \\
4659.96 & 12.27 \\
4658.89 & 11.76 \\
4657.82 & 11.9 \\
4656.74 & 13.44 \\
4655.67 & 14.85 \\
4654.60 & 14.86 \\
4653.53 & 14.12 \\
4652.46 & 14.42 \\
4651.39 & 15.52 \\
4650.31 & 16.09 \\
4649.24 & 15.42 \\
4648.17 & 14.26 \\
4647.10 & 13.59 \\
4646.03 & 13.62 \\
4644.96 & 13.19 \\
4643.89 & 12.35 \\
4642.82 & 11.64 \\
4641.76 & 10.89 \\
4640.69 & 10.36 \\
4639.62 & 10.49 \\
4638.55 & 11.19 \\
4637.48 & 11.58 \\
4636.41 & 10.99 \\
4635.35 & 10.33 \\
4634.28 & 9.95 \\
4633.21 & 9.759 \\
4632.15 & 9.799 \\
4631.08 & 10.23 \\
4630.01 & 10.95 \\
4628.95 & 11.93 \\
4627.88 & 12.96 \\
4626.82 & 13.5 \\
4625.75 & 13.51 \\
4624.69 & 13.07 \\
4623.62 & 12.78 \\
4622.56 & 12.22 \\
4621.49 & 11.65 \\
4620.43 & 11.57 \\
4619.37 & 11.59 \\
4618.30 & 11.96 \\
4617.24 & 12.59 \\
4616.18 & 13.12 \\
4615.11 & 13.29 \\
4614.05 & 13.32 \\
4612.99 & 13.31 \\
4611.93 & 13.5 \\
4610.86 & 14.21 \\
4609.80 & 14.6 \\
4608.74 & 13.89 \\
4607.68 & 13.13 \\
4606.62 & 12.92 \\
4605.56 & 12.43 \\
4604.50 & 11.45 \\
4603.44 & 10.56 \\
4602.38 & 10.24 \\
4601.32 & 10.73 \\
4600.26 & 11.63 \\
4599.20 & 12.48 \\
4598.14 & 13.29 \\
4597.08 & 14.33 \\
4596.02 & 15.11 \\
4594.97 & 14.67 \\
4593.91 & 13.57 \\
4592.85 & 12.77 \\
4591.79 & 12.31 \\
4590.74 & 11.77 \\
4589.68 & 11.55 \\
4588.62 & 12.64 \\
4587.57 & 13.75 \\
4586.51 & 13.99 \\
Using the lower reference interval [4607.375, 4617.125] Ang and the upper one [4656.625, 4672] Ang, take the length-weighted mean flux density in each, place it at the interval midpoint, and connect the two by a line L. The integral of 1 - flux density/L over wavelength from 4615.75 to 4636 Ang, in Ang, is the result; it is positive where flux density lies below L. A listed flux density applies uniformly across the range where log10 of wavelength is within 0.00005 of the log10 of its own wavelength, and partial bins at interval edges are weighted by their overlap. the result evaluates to 2.5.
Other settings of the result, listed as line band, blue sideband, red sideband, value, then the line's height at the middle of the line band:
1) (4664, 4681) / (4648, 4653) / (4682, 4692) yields 1.5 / 13.9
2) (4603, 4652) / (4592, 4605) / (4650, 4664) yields 2.7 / 13.2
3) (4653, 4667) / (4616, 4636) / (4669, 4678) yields -1.9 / 11.9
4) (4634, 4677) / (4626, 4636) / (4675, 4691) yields -3.2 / 11.9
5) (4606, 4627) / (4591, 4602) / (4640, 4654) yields 0.3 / 13.2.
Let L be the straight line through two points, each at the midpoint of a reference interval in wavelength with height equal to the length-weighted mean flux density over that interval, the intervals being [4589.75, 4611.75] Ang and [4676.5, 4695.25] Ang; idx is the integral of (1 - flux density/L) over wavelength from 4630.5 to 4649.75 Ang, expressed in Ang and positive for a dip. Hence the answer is 1.9 Ang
